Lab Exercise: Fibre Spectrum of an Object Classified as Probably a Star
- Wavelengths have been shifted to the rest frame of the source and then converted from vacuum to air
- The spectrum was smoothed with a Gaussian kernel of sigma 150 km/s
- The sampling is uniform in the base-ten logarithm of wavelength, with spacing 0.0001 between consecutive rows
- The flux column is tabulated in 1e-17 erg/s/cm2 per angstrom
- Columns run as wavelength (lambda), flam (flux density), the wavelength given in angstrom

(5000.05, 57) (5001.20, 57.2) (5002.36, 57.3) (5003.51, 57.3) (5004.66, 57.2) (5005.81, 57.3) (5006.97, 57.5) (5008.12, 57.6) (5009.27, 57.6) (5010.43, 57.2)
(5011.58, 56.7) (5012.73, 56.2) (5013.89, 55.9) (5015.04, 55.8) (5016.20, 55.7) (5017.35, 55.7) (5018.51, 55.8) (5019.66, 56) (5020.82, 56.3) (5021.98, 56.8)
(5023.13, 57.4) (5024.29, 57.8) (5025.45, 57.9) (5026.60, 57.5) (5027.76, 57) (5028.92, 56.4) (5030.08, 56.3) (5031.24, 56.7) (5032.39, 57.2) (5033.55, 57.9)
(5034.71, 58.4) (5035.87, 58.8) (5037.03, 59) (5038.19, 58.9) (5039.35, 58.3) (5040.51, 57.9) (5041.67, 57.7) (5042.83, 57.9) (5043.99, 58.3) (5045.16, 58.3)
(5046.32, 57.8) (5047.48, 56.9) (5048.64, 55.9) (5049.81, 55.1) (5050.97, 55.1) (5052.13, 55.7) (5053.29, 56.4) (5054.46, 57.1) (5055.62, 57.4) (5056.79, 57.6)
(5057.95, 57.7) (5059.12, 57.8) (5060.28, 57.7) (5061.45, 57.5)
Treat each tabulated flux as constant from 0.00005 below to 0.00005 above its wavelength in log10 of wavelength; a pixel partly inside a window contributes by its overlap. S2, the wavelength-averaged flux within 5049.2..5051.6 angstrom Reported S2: 55.1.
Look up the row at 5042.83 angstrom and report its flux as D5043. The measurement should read 57.9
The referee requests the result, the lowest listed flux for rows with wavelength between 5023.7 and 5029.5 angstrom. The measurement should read 56.4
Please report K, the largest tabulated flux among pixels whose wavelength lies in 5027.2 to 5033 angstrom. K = 57.2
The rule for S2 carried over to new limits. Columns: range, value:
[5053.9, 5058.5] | 57.5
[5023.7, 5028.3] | 57.5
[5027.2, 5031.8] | 56.5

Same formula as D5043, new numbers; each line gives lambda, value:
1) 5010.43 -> 57.2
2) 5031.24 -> 56.7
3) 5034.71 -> 58.4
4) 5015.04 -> 55.8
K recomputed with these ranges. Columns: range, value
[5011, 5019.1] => 56.7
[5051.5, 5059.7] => 57.8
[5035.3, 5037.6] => 59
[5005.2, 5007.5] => 57.5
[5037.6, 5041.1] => 58.9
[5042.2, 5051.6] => 58.3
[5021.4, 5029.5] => 57.9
